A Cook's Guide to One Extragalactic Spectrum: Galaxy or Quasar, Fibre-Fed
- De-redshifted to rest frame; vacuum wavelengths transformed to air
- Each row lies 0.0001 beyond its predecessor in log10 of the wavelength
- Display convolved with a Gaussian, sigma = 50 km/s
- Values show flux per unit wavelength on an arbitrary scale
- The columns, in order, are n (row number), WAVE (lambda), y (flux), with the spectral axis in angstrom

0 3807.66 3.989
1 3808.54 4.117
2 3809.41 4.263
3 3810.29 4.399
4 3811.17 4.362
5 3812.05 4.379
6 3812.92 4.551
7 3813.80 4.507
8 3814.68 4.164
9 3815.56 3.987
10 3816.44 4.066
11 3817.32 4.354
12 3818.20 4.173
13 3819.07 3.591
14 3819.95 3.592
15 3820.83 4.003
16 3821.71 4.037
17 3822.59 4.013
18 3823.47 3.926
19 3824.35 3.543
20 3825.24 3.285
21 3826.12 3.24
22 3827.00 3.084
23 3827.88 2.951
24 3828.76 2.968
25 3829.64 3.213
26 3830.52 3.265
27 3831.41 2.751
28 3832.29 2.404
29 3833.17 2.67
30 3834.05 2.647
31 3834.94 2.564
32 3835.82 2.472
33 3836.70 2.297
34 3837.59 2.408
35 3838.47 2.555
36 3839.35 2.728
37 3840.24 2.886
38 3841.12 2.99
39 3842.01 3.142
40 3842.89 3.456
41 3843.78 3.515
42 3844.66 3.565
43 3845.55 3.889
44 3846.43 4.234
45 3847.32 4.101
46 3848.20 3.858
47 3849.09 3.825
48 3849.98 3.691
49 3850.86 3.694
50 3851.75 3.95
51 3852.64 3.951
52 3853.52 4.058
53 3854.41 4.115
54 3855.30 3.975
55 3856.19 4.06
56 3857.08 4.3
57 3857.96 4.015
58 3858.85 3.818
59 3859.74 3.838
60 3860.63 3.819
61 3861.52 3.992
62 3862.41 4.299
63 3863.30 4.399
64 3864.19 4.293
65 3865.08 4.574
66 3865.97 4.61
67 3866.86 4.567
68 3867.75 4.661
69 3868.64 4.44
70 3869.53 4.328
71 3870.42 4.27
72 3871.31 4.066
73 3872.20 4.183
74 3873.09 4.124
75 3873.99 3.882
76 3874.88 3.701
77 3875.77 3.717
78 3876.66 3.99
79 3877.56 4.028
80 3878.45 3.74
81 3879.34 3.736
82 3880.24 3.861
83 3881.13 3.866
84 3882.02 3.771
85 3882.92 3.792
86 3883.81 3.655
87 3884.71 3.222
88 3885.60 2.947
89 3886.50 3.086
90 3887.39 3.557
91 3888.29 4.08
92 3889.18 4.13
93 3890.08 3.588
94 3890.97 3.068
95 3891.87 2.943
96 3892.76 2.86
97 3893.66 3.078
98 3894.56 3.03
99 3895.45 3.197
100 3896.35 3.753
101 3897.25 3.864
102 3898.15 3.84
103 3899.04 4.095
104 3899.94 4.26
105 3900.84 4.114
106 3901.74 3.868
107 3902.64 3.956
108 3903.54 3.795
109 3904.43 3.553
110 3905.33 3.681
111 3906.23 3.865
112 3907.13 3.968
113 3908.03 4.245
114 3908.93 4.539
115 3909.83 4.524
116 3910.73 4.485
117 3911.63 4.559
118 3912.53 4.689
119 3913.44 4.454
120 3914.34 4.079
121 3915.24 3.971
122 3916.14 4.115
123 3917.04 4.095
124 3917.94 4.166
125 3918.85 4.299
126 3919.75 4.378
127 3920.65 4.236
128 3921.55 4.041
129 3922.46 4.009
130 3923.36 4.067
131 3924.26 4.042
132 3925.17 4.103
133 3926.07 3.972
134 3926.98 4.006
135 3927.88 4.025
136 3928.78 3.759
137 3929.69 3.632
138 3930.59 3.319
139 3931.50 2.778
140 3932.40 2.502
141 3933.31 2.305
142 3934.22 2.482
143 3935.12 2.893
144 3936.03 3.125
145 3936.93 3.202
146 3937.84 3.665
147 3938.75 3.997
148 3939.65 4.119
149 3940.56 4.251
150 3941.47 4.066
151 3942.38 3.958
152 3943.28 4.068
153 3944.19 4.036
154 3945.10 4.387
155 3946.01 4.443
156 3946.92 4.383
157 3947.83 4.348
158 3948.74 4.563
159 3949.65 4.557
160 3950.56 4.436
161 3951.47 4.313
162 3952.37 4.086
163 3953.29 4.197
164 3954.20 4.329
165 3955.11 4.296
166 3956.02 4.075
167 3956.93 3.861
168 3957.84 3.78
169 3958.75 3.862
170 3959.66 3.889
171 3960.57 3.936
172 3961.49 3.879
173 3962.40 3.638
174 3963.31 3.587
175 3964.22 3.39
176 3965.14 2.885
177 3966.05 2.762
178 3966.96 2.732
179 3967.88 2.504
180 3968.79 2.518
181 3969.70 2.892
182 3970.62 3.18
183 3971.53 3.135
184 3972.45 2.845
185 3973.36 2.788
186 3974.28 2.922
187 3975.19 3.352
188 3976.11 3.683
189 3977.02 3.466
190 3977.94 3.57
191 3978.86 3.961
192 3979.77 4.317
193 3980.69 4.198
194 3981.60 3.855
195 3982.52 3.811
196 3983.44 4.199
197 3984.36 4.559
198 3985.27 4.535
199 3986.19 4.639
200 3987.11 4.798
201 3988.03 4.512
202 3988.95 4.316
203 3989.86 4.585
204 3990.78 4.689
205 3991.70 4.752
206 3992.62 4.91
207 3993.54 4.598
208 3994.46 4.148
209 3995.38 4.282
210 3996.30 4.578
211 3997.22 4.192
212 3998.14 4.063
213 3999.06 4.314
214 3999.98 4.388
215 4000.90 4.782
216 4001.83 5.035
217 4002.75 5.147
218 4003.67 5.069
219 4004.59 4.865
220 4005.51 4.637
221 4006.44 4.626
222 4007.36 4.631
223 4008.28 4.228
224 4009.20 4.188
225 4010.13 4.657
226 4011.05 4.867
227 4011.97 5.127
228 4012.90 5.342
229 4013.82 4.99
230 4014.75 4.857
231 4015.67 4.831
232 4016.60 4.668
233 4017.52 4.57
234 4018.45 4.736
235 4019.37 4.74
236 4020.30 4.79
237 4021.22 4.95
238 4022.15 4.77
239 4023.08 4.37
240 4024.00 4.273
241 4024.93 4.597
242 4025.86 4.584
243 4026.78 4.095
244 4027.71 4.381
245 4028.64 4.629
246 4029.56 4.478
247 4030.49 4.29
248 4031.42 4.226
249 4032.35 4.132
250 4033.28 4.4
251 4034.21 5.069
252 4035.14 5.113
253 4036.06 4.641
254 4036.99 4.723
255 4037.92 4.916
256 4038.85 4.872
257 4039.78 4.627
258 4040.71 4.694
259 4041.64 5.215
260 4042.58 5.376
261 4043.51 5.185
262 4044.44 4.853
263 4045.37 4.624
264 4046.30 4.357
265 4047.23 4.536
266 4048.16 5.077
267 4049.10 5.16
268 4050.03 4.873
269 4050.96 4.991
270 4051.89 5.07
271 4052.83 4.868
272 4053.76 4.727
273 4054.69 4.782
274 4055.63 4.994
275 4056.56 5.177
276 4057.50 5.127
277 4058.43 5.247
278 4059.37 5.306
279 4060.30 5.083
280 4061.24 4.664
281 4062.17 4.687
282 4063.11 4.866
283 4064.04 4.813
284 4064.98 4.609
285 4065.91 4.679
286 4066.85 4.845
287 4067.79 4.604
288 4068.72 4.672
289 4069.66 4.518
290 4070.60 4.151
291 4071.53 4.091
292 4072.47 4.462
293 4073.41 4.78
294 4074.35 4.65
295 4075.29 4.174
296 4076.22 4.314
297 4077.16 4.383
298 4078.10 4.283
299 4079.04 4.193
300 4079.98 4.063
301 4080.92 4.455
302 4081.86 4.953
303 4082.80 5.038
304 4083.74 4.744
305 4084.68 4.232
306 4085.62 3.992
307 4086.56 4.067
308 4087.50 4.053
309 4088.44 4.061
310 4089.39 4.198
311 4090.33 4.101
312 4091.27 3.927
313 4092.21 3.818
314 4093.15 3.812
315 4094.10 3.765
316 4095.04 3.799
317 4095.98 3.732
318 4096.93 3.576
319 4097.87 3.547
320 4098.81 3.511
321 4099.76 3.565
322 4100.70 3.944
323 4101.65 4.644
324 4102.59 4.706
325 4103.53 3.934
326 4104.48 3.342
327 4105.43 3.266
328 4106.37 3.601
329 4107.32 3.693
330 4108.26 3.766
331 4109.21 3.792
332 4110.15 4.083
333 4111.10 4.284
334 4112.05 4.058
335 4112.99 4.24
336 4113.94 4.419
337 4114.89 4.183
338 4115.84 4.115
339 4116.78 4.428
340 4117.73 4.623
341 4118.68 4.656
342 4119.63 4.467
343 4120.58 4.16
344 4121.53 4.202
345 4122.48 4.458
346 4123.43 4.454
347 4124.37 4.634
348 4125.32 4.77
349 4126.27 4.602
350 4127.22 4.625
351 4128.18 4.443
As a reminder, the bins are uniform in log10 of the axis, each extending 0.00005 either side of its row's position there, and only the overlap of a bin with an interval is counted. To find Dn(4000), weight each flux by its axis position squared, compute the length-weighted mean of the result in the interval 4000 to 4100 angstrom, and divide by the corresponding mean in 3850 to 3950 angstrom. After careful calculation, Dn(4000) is 1.3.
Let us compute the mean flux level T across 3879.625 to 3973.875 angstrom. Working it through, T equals 3.75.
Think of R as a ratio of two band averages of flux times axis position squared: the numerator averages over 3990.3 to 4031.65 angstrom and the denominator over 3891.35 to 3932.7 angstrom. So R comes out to 1.2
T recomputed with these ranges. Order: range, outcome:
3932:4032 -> 4.12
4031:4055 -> 4.81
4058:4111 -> 4.25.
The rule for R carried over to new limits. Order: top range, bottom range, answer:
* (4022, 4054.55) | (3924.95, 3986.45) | 1.33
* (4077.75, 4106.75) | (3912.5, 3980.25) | 1.16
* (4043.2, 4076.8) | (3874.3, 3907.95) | 1.42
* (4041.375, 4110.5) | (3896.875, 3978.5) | 1.25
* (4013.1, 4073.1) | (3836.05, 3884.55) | 1.36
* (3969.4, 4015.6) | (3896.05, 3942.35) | 1.15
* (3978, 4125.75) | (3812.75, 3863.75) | 1.40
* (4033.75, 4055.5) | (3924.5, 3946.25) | 1.42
